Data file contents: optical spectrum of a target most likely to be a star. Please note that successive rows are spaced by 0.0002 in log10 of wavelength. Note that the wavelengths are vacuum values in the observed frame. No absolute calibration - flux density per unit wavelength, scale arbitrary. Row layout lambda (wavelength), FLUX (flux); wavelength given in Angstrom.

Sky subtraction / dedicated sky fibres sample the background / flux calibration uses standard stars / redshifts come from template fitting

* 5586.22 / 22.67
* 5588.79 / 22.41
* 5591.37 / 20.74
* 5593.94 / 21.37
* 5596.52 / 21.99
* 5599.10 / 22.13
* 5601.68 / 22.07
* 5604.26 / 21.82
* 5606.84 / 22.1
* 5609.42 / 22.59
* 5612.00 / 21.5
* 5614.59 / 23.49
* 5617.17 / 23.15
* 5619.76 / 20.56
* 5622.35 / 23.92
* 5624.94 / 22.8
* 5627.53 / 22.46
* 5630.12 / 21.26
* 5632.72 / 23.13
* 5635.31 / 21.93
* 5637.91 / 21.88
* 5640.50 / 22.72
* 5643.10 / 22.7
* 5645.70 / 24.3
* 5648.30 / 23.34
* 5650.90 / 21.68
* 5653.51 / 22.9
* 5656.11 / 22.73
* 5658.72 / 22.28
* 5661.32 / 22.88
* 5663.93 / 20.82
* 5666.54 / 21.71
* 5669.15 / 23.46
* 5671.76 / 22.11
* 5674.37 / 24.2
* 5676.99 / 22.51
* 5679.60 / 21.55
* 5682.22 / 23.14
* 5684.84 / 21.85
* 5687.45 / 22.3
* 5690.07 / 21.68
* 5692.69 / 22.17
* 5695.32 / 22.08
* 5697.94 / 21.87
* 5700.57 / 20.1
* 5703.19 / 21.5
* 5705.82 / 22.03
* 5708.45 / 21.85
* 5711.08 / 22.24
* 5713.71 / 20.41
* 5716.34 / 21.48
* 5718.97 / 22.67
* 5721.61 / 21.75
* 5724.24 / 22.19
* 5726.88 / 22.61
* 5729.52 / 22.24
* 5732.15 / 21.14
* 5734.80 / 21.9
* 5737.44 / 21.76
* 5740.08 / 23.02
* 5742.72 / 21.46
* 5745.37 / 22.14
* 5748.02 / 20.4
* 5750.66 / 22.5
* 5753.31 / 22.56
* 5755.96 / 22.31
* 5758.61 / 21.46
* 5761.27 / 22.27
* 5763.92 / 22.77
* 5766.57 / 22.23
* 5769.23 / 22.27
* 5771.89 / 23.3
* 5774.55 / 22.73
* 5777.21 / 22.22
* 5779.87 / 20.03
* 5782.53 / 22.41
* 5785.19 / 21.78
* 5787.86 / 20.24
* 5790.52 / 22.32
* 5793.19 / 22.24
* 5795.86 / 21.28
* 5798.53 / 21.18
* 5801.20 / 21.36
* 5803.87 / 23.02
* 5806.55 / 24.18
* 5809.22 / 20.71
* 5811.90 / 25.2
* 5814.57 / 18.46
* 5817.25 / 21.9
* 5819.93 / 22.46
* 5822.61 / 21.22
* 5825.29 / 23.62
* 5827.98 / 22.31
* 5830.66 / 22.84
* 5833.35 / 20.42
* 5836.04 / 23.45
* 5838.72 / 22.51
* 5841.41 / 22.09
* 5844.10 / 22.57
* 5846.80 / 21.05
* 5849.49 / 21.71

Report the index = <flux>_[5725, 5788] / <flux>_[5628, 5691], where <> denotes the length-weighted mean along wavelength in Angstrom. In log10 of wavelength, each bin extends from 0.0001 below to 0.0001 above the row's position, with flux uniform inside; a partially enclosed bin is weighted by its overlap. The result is 0.98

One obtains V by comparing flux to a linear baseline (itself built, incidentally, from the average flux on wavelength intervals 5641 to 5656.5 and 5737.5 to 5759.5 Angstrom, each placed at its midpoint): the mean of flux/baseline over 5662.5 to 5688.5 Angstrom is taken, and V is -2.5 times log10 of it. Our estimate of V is 0.02 mag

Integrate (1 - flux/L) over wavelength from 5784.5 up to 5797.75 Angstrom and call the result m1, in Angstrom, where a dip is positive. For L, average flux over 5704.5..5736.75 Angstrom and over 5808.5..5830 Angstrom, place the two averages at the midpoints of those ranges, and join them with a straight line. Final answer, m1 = 0.3 Angstrom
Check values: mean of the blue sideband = 21.9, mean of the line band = 21.5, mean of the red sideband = 22.1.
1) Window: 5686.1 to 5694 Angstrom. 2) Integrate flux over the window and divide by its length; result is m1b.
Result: 22.1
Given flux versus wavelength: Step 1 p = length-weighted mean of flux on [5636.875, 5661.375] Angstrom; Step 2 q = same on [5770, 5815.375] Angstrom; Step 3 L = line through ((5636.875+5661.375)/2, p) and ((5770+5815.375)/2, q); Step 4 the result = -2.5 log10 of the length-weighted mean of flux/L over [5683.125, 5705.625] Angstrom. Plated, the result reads 0.04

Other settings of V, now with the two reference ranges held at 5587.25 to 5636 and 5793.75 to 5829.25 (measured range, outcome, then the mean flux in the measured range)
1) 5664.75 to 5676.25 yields -0.029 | 22.8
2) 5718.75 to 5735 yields 0.004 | 22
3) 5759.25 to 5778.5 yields -0.020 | 22.5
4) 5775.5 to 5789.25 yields 0.035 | 21.4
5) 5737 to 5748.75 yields 0.014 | 21.8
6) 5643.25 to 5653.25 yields -0.041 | 23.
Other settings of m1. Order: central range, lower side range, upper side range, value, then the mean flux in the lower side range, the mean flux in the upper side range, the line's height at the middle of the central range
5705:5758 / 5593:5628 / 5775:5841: 0.4 Angstrom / 22.3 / 22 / 22.1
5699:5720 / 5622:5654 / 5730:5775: 0.7 Angstrom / 22.6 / 22.1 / 22.3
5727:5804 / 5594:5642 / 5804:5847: 1.1 Angstrom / 22.3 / 22.2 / 22.3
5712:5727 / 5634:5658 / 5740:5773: 0.4 Angstrom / 22.7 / 22.2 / 22.3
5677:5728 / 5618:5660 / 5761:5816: 1.0 Angstrom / 22.5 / 22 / 22.3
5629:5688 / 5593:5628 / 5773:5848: -0.8 Angstrom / 22.3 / 22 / 22.2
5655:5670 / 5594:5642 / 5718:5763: -0.1 Angstrom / 22.3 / 22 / 22.2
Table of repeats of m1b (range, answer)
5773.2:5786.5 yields 21.8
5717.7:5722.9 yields 22.2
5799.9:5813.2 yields 22.9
